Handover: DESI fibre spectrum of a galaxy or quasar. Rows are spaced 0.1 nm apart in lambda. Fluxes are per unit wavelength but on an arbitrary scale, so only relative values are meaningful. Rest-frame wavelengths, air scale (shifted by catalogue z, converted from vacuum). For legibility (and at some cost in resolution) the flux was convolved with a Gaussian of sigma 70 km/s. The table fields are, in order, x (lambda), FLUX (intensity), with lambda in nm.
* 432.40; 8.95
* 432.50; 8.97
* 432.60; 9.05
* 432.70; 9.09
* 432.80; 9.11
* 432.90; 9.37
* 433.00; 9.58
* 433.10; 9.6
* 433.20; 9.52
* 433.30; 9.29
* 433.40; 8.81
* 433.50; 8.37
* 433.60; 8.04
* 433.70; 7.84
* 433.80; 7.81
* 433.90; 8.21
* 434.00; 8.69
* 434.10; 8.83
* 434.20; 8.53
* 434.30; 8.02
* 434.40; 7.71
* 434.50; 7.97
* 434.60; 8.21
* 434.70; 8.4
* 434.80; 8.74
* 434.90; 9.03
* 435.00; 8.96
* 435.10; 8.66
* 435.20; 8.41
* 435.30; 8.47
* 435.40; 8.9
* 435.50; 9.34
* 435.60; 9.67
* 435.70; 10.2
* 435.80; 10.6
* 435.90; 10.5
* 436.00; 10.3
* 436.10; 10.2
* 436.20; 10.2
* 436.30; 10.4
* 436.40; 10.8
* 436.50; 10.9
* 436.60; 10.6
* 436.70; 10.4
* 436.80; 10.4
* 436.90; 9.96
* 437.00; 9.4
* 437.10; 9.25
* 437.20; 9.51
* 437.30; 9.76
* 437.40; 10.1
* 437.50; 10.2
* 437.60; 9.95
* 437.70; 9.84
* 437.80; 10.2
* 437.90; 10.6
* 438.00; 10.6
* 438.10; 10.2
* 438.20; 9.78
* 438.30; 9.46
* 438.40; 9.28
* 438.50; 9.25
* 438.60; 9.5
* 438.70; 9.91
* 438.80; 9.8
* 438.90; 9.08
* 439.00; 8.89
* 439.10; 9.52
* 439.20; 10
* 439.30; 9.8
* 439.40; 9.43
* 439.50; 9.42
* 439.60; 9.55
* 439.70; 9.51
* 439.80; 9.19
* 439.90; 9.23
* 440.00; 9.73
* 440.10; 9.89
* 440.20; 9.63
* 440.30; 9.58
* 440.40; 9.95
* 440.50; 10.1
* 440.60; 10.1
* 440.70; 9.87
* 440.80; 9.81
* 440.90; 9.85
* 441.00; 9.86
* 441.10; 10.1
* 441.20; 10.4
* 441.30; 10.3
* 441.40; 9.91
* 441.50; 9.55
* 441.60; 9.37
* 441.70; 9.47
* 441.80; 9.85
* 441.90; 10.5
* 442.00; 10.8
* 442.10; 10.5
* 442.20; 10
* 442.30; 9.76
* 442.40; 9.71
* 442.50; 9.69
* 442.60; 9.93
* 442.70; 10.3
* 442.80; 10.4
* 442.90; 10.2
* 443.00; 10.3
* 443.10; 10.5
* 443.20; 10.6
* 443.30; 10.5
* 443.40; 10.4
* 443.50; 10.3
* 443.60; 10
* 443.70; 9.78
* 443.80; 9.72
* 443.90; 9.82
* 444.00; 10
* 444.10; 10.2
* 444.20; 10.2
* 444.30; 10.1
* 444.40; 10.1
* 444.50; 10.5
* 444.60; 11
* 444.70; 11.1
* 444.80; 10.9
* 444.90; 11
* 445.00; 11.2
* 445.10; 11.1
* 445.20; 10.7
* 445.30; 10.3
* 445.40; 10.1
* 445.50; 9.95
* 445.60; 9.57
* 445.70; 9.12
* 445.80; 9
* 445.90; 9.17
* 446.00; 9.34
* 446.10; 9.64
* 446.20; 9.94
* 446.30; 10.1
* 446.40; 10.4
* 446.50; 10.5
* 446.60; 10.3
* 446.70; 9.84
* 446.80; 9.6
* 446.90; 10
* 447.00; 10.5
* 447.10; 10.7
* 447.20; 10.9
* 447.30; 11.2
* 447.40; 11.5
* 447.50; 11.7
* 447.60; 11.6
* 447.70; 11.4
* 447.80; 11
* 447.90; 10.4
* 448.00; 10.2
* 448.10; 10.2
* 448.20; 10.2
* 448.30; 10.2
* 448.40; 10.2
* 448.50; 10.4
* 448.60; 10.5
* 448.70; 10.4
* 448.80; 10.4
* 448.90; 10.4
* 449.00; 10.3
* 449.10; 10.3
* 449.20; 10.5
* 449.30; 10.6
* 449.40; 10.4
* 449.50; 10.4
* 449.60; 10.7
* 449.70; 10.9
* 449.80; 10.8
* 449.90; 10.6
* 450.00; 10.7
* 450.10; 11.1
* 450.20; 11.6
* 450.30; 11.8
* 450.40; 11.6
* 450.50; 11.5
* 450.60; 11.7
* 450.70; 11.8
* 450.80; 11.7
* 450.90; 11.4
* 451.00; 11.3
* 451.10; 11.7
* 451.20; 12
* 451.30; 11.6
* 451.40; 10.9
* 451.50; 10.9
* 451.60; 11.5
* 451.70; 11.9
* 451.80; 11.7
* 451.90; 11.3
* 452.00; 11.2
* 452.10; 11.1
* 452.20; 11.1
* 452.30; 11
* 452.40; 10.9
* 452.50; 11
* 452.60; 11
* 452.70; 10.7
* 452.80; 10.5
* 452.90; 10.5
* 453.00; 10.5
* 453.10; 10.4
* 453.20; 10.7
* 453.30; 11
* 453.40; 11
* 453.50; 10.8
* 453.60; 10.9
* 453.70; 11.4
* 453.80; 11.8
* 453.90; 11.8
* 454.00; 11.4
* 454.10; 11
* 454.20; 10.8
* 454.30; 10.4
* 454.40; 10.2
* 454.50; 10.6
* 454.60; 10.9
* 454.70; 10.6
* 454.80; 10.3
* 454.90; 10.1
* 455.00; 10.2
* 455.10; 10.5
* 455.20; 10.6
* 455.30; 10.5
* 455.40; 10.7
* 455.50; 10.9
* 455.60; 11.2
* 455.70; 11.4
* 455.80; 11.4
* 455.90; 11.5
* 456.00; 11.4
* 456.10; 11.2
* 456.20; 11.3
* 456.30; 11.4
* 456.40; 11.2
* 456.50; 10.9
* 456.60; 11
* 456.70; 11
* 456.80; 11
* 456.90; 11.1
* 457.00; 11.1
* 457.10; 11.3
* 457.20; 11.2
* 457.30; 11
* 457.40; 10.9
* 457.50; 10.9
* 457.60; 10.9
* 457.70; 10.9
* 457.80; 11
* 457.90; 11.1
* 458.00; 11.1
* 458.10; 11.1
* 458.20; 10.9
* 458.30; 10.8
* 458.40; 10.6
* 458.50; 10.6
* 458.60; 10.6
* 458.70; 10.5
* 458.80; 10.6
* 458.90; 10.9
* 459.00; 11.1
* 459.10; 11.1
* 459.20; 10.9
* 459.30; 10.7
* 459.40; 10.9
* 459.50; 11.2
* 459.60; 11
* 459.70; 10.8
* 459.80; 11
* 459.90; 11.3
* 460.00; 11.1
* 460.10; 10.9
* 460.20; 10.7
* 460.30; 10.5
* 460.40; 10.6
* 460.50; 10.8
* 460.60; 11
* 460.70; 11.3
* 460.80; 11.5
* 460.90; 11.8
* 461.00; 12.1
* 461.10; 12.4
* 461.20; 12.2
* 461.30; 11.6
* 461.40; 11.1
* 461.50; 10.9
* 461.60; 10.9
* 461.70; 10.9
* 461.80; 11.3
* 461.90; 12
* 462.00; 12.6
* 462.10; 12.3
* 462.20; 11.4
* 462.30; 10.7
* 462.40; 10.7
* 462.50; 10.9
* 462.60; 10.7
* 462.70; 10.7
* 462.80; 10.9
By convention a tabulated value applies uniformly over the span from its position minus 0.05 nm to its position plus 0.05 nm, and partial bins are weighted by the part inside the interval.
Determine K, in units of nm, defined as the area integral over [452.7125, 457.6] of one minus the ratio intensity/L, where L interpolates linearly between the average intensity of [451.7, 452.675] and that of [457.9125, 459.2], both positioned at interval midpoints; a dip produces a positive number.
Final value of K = 0.04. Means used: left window 11.2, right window 10.8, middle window 10.9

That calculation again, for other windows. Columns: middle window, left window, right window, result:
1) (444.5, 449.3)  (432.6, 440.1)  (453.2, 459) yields -0.085 nm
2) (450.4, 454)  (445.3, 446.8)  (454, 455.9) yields -0.269 nm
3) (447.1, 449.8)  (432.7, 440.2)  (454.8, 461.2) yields -0.092 nm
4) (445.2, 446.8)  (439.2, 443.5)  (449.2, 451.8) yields 0.115 nm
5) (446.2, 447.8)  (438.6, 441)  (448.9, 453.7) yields -0.022 nm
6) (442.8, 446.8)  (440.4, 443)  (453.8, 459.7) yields 0.006 nm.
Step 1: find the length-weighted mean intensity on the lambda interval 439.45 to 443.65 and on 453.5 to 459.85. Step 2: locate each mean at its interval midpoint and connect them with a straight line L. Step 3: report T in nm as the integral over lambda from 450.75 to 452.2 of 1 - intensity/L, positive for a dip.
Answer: -0.11 nm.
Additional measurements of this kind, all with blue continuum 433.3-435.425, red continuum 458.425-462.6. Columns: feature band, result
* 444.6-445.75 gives -0.11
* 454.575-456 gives -0.03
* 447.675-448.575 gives -0.05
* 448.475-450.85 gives -0.20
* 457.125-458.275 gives -0.02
